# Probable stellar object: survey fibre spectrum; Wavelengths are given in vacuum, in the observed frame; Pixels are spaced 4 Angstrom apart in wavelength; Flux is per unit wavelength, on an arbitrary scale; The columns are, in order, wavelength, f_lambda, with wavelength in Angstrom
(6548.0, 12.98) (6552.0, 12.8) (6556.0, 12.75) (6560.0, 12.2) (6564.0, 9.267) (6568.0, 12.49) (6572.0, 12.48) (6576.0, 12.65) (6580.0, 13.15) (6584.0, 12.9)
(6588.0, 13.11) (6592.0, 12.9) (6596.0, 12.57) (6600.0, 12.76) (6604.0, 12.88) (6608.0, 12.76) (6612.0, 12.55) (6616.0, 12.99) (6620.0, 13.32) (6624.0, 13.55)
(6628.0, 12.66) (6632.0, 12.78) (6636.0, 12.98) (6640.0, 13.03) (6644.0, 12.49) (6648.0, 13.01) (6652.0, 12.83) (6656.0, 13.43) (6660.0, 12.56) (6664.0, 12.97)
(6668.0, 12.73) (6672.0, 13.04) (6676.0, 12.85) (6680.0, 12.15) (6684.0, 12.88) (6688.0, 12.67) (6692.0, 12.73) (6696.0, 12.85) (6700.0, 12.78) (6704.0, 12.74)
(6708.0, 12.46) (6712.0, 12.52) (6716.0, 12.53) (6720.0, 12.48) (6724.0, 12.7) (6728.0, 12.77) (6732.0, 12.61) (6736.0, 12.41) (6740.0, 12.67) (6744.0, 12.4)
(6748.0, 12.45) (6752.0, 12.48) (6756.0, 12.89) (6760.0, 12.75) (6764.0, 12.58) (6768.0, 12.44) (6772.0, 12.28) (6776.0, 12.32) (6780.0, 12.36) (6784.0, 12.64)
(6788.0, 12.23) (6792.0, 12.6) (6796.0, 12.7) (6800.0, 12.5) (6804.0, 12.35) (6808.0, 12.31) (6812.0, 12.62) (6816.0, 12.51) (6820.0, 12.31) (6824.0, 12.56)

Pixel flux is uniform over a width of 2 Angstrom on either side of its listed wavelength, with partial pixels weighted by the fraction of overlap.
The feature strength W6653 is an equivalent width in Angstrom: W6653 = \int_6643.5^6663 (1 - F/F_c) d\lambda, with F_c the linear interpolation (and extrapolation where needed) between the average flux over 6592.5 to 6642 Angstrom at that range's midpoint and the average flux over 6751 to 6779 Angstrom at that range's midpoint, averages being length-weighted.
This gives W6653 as -0.13 Angstrom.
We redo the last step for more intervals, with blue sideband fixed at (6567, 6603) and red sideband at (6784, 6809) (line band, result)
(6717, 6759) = -0.10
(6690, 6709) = -0.16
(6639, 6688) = -0.58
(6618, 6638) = -0.52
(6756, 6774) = -0.05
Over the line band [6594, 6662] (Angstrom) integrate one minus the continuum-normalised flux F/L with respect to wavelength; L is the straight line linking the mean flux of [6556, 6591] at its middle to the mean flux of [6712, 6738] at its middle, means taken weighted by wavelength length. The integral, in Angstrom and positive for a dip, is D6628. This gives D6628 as -2.6 Angstrom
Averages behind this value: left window 12.3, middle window 12.9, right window 12.6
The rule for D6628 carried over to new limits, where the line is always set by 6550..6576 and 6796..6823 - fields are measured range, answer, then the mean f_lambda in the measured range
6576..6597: -1.4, 12.9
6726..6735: -0.2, 12.7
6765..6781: 0.0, 12.4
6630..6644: -0.8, 12.9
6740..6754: -0.1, 12.5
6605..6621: -1.0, 12.9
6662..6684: -1.0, 12.8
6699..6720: -0.5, 12.6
